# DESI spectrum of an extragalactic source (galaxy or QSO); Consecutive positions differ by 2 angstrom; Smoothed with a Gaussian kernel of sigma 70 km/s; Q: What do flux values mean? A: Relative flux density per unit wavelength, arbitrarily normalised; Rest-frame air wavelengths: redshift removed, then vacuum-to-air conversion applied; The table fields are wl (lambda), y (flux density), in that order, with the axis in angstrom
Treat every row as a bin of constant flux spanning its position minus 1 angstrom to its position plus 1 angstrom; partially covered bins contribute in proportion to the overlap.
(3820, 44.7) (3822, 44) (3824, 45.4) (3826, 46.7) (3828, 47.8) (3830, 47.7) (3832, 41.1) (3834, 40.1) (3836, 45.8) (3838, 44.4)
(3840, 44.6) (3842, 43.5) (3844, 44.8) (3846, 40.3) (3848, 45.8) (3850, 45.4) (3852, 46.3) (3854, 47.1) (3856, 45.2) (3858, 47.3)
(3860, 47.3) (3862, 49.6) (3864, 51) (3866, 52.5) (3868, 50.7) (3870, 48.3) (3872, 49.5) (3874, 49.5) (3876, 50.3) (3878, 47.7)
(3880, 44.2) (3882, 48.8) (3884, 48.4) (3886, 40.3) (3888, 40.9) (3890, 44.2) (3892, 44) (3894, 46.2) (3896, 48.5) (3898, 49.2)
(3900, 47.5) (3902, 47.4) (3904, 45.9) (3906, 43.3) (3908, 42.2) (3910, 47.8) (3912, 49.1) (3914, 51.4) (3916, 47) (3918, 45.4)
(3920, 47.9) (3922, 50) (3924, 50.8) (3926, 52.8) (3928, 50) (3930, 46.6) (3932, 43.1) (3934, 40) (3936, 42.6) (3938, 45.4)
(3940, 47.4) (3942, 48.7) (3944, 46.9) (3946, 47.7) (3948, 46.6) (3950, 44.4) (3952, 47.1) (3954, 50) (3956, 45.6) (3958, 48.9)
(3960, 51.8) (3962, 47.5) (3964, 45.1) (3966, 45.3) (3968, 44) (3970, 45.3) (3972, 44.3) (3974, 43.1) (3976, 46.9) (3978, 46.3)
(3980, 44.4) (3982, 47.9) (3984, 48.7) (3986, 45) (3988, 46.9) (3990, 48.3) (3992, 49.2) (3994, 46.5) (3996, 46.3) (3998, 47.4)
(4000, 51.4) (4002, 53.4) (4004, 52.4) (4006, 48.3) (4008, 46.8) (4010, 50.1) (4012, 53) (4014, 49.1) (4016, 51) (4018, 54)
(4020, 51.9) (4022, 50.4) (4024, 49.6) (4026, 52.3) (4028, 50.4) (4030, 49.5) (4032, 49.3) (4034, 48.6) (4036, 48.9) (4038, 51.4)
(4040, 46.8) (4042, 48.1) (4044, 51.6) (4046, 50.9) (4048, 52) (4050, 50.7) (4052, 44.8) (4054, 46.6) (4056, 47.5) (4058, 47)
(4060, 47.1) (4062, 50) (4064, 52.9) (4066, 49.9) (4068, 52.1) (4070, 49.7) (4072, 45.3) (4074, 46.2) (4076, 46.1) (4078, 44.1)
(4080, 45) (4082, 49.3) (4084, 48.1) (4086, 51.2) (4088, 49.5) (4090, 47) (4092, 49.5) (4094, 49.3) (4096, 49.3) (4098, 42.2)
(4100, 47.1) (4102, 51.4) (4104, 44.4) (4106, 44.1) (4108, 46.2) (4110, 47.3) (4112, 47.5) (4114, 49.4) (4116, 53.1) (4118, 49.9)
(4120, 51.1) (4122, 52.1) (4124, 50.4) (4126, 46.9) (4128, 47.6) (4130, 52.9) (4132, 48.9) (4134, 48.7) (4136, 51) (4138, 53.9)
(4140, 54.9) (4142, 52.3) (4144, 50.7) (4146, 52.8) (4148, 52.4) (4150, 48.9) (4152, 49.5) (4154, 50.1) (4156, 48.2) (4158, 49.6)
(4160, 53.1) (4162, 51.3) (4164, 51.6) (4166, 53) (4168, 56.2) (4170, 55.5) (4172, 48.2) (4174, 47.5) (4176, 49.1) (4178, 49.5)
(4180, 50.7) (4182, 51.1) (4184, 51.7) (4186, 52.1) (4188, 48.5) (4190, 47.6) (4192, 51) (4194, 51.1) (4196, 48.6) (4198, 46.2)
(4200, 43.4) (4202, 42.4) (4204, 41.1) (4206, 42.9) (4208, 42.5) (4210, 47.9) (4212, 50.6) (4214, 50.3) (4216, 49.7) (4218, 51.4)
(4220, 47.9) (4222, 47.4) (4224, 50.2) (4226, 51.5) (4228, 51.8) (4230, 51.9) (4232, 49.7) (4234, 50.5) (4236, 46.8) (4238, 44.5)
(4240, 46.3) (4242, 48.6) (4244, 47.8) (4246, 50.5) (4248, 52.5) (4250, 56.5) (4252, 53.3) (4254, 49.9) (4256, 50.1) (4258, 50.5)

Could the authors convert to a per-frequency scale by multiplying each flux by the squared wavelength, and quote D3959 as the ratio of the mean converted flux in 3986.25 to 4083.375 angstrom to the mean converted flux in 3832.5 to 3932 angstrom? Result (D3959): 1.1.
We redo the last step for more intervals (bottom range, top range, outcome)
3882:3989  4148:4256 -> 1.21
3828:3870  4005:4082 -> 1.18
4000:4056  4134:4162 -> 1.09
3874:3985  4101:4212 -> 1.19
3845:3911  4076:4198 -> 1.21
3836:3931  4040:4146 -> 1.16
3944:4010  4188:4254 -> 1.16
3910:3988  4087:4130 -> 1.12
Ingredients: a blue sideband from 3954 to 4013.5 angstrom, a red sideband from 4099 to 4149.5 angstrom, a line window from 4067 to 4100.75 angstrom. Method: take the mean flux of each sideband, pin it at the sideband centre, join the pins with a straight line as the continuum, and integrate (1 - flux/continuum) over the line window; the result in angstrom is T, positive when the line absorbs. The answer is 1.0 angstrom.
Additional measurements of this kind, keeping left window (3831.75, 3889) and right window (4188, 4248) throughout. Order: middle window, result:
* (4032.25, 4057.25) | -0.9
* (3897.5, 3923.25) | -0.4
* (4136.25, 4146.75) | -1.1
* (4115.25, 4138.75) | -1.4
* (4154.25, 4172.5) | -1.6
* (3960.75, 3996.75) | 0.5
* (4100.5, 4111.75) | 0.2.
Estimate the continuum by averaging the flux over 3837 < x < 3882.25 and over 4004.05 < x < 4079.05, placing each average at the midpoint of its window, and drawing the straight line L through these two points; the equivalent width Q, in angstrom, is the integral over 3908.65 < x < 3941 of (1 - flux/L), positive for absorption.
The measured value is 0.4 angstrom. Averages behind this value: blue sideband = 47.1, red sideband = 49.3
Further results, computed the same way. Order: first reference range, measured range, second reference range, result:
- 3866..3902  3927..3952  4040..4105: 0.9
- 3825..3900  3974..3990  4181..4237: 0.2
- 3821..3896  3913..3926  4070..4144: -0.6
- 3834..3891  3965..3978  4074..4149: 0.7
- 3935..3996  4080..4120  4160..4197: 0.9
